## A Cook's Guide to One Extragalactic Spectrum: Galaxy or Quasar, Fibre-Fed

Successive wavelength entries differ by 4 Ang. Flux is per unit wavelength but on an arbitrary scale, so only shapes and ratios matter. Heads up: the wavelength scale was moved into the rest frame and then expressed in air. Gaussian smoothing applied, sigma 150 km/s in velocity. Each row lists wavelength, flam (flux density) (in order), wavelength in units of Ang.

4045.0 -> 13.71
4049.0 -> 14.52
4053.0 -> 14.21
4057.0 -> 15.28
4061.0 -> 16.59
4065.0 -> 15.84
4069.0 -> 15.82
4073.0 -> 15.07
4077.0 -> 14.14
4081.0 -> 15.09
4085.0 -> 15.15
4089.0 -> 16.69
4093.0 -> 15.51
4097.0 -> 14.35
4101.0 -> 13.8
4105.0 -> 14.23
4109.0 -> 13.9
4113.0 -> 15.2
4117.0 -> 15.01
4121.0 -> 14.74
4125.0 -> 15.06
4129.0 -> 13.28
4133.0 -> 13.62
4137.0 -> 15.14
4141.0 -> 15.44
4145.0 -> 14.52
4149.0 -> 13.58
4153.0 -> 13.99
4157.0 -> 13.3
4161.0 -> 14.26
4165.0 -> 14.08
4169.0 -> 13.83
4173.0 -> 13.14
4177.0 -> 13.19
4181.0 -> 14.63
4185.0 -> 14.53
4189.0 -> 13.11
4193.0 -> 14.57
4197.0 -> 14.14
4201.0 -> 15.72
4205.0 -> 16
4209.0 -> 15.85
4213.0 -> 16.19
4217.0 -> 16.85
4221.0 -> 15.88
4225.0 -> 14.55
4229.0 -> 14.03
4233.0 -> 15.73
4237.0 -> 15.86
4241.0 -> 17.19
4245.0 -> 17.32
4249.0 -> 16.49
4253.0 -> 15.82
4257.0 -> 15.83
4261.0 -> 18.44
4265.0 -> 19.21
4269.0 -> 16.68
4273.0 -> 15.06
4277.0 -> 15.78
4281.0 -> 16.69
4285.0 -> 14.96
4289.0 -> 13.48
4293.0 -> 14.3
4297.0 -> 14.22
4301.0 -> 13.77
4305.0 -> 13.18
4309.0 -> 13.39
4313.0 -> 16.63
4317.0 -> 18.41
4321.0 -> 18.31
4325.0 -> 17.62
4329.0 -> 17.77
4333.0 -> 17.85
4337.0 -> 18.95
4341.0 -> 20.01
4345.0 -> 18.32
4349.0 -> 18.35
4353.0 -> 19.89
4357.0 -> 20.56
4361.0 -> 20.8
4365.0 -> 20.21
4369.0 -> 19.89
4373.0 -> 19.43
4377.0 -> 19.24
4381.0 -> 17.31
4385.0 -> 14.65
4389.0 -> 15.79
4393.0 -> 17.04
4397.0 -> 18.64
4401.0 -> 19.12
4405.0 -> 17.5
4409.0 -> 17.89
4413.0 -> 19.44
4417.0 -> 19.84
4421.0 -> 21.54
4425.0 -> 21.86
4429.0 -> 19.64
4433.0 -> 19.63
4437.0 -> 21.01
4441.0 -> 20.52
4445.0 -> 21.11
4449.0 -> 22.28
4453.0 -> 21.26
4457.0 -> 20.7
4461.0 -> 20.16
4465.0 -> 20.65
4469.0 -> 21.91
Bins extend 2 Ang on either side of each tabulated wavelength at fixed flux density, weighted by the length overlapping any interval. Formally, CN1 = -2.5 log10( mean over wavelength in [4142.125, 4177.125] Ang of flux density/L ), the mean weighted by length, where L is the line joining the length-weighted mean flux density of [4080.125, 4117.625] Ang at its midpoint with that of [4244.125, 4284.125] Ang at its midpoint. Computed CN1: 0.126 mag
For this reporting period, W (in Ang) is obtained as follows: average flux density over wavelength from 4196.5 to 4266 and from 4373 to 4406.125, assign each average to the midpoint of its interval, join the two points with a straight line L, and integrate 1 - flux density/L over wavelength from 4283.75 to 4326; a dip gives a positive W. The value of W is 3.9 Ang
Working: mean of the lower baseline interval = 16.2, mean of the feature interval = 15.2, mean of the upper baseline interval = 17.5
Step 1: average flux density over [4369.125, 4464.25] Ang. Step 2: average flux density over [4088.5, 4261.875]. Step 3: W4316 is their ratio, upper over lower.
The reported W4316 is 1.30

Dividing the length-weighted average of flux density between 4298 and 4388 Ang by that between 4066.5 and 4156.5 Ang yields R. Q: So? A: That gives 1.22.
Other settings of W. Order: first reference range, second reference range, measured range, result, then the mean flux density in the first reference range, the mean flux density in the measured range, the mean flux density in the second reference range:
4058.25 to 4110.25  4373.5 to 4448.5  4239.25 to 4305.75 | 5.9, 15.1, 15.8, 19.1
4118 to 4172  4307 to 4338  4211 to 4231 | 0.0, 14.2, 15.5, 17.3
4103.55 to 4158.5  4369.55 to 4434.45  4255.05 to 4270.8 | -1.0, 14.4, 17.6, 18.7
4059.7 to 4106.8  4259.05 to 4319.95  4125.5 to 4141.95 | 1.0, 15.2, 14.4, 15.7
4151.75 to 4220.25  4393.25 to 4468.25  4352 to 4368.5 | -1.6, 14.6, 20.4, 20.1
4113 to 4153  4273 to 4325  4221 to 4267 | -4.0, 14.5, 16.4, 15.3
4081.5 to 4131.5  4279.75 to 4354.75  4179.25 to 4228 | 1.5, 14.7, 15.1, 16.6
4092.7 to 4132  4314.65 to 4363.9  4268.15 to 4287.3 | 2.1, 14.4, 15.7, 18.9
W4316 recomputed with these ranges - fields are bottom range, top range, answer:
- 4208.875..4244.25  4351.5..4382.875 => 1.24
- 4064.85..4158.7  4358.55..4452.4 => 1.32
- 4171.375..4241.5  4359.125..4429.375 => 1.25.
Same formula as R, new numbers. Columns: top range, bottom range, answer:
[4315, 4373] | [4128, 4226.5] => 1.31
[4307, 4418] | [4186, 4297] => 1.16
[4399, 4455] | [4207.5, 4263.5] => 1.25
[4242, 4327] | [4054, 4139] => 1.07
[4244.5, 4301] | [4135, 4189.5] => 1.13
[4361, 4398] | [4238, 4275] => 1.08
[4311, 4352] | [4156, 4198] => 1.31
